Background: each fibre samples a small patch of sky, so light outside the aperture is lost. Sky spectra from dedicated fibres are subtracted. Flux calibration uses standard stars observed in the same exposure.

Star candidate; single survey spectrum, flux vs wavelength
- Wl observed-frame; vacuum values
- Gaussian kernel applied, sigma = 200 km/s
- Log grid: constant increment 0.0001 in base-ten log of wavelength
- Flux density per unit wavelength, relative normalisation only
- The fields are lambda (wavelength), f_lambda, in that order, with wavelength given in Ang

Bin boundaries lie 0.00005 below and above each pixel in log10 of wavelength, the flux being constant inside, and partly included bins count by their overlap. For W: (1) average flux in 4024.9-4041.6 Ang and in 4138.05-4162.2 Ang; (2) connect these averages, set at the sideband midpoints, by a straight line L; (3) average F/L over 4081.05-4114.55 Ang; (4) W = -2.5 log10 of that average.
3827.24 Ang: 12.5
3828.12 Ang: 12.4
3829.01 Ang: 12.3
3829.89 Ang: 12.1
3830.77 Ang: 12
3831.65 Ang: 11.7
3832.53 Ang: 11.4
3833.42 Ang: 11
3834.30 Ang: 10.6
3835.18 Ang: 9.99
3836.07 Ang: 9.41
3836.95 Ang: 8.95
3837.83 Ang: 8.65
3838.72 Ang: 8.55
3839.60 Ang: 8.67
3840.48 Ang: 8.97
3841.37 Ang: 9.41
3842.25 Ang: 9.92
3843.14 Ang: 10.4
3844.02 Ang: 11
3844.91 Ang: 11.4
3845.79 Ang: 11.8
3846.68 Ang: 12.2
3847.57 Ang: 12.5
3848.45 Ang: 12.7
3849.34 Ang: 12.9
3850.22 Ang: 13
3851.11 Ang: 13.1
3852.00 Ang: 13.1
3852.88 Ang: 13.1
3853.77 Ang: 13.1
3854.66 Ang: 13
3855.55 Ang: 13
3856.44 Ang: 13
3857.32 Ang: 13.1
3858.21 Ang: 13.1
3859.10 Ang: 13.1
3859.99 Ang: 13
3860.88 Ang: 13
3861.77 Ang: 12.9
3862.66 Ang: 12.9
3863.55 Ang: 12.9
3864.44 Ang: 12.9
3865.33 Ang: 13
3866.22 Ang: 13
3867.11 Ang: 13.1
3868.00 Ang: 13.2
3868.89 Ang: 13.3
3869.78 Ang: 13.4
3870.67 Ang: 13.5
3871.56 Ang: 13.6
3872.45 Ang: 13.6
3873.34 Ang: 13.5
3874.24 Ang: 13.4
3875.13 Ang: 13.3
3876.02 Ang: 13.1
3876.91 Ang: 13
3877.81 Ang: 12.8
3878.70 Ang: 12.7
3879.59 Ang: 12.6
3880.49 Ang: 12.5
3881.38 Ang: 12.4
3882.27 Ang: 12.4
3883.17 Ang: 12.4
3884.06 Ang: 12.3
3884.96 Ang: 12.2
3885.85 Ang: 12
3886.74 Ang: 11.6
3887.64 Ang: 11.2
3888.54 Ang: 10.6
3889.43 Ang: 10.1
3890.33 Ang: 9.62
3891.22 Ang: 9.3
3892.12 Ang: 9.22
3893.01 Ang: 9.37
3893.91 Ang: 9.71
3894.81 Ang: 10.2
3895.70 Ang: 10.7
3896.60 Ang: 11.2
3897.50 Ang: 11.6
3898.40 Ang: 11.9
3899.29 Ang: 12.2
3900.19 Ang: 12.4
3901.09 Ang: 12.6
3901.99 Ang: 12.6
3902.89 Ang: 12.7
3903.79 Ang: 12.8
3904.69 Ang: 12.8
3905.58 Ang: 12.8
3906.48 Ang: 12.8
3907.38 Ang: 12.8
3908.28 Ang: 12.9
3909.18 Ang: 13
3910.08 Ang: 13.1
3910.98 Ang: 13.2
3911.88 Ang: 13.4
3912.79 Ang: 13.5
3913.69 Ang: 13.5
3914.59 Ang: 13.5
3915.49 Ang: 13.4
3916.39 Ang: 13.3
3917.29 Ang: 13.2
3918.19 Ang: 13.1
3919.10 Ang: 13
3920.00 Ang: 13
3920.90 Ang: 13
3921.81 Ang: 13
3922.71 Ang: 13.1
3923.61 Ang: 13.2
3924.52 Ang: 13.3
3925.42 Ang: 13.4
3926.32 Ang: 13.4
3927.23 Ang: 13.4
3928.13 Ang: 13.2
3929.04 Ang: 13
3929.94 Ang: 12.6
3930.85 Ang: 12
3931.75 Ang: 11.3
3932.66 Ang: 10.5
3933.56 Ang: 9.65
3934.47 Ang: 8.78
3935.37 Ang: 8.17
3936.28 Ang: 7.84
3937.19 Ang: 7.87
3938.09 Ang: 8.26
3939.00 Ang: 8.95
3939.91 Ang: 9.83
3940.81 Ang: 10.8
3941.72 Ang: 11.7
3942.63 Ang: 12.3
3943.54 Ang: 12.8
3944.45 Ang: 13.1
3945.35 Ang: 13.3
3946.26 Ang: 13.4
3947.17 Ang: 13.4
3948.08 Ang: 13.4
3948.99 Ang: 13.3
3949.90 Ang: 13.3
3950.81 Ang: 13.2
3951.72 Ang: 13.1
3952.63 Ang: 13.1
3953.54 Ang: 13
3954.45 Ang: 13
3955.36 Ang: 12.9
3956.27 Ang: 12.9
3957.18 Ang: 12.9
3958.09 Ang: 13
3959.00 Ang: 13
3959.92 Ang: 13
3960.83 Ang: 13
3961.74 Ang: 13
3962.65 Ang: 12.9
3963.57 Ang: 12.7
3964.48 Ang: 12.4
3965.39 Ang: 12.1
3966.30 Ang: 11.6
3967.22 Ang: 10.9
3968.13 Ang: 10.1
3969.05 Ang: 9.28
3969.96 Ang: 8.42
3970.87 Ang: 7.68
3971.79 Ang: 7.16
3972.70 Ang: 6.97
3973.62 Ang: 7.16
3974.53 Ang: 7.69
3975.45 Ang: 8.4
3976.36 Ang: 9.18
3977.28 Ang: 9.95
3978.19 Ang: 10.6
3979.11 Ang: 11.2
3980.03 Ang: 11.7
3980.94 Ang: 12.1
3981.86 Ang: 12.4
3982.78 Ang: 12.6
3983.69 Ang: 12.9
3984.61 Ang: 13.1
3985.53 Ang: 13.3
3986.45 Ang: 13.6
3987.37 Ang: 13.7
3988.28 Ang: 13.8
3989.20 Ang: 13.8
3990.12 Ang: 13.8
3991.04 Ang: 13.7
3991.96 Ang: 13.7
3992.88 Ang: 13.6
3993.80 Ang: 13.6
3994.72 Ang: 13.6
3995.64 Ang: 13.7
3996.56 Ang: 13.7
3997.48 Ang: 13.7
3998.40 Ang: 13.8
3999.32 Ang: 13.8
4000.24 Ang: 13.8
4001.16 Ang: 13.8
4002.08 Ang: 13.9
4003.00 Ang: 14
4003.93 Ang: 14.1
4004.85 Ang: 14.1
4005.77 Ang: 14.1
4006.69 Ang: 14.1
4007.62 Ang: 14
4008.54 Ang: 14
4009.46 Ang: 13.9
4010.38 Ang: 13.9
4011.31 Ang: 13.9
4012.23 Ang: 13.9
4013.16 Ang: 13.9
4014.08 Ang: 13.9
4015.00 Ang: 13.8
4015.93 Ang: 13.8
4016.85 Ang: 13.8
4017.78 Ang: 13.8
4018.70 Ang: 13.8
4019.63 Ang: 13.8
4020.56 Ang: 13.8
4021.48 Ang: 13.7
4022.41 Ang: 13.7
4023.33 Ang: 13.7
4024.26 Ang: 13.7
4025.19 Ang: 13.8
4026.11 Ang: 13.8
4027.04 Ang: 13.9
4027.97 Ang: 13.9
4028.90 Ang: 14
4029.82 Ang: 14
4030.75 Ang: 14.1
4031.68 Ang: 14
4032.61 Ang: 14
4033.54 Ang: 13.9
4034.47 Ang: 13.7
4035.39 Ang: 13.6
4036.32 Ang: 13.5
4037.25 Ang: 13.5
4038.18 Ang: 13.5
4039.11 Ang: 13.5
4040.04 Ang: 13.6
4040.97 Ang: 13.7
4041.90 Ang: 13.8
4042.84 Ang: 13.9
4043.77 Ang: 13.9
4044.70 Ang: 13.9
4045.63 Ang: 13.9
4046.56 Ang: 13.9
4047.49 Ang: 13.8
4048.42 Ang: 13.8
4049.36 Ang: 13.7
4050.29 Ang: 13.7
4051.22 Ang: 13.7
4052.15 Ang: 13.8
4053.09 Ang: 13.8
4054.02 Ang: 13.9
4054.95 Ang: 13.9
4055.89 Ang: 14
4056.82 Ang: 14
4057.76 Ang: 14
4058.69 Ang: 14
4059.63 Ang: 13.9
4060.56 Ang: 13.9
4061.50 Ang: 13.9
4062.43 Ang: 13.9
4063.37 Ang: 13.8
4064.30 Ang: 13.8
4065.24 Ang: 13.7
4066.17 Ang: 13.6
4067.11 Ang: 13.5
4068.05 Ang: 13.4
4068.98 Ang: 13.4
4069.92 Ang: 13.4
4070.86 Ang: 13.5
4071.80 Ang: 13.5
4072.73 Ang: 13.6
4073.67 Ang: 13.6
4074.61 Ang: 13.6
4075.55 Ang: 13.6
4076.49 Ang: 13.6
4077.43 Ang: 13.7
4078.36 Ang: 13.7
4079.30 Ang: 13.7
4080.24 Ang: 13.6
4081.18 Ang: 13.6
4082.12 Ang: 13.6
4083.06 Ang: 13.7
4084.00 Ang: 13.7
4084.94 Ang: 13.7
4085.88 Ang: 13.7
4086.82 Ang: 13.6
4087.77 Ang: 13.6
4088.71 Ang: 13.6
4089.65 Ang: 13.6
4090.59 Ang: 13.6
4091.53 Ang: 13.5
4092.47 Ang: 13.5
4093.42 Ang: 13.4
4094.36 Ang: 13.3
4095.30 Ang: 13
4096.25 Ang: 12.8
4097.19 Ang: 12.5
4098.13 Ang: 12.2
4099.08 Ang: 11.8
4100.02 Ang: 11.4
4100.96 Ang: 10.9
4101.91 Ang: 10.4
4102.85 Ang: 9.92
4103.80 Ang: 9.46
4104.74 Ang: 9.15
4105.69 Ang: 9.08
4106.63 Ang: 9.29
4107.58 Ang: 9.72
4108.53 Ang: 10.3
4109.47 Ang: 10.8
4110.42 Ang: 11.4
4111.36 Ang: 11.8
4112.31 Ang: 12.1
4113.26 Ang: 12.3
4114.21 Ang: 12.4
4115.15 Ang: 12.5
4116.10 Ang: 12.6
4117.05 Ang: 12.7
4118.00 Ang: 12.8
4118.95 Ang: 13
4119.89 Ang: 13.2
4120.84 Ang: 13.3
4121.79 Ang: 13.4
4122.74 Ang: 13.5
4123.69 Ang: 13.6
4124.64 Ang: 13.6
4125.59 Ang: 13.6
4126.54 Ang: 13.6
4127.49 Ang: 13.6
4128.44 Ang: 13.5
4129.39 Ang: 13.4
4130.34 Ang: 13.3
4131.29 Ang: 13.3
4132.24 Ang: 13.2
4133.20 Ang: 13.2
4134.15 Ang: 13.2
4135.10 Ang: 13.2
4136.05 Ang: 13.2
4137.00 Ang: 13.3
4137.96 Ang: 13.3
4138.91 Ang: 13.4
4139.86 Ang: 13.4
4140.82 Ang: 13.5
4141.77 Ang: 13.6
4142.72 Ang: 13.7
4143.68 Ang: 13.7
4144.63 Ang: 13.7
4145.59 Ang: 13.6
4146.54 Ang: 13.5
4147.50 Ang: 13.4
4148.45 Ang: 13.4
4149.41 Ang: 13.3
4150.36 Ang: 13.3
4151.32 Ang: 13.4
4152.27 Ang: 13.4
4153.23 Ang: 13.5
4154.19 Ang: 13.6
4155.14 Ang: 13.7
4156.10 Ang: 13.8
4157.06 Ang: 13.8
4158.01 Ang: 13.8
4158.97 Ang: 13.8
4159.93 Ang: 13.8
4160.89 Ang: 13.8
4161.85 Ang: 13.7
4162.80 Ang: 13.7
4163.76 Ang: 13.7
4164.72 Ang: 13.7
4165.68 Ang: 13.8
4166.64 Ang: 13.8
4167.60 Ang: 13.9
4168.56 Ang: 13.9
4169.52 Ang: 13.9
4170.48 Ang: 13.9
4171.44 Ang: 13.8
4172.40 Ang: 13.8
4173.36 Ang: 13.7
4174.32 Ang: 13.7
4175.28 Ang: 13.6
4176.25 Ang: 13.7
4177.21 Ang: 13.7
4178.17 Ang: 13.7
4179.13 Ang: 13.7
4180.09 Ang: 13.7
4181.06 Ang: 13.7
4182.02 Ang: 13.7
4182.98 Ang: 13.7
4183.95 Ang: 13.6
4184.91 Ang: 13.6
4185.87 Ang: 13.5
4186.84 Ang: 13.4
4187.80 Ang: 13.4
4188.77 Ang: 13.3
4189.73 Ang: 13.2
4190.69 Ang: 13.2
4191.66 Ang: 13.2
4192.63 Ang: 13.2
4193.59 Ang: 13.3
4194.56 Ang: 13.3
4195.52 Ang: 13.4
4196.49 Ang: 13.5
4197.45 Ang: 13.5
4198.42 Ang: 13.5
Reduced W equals 0.13 mag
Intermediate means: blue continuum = 13.8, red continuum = 13.6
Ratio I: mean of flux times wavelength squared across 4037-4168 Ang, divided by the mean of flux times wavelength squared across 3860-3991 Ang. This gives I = 1.20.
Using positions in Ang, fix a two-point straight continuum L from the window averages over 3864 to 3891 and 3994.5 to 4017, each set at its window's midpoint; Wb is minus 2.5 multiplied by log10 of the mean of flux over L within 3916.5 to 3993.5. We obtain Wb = 0.13 mag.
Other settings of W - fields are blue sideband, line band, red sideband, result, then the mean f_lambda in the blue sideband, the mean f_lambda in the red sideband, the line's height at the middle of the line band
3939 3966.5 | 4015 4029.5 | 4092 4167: -0.088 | 12.7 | 12.8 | 12.7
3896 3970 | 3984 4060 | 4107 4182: -0.091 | 12.3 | 13.3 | 12.7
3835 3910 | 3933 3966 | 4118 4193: 0.045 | 12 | 13.5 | 12.4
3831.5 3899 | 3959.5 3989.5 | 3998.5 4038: 0.190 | 11.8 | 13.9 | 13.3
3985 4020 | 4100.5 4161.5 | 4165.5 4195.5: 0.074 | 13.8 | 13.6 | 13.7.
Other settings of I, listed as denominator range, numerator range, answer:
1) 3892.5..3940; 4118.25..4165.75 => 1.26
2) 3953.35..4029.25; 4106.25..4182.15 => 1.12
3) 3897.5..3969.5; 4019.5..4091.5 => 1.19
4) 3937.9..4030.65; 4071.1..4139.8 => 1.07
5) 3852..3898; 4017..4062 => 1.22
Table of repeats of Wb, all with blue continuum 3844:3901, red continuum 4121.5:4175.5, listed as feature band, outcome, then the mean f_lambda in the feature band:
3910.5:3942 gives 0.06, 11.9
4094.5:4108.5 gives 0.22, 10.9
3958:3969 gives 0.05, 12.2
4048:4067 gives -0.05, 13.8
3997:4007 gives -0.08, 13.9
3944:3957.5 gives -0.04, 13.2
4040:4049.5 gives -0.06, 13.8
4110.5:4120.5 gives 0.08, 12.5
